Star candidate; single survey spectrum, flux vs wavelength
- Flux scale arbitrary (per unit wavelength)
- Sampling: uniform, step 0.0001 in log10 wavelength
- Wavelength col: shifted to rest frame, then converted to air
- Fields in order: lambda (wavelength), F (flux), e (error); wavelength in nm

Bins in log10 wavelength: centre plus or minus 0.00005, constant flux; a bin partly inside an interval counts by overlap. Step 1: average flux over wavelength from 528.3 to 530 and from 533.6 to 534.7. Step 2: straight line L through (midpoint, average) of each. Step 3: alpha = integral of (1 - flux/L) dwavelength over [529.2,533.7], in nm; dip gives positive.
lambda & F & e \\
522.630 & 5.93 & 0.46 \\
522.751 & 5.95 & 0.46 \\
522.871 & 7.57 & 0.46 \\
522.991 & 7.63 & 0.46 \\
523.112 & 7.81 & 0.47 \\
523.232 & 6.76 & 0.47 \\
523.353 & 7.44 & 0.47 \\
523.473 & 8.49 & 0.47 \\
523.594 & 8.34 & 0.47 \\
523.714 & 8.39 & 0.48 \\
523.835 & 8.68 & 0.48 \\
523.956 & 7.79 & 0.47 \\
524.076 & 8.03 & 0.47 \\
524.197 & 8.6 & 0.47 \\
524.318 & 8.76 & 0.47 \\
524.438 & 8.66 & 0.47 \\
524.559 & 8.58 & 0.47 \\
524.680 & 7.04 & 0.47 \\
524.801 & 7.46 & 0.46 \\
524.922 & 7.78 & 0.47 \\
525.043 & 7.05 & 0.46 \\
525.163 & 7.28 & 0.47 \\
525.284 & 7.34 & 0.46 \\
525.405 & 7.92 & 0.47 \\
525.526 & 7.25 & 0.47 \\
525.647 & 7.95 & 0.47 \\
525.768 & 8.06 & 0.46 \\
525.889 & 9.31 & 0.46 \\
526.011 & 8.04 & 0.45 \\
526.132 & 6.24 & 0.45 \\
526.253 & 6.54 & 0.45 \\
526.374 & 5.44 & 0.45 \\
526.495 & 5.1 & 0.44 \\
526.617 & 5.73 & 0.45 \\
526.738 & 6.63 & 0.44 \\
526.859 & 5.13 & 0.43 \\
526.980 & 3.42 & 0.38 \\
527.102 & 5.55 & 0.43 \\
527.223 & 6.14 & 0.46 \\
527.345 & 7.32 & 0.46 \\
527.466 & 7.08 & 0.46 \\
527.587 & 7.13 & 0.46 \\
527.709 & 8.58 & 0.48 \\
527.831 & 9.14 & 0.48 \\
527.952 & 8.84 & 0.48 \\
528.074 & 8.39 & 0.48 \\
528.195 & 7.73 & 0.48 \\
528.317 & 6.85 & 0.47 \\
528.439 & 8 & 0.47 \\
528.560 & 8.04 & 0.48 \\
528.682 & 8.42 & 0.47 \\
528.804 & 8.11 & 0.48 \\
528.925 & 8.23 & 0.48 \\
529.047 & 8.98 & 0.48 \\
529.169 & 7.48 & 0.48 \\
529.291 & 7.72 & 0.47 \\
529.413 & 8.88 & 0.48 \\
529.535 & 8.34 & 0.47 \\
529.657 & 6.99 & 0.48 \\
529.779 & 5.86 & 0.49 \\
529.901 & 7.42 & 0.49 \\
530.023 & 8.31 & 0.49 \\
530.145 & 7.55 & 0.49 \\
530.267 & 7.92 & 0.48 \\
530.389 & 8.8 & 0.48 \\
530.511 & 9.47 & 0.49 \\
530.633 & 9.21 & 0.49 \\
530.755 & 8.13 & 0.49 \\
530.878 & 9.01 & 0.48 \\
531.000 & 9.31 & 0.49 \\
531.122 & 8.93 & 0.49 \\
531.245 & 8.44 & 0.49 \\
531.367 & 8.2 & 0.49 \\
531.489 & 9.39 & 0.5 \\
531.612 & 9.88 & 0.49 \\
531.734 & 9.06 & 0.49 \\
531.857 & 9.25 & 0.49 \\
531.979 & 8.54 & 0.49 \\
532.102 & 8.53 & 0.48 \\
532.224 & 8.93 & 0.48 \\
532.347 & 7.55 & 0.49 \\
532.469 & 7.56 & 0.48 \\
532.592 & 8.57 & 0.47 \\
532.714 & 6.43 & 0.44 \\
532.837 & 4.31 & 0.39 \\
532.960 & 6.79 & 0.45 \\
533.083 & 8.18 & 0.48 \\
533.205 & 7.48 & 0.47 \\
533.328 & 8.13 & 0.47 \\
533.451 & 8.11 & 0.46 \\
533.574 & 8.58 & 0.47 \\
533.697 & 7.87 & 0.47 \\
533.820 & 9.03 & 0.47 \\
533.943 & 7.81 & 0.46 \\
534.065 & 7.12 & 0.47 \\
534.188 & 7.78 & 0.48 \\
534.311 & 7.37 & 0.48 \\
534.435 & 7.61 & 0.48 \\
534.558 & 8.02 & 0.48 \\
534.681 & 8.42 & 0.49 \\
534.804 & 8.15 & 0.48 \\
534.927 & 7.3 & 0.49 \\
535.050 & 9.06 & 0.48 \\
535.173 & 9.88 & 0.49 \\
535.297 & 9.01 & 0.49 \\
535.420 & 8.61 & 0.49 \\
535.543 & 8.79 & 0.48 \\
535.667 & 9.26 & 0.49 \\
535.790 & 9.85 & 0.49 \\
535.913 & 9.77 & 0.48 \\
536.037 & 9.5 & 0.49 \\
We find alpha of -0.16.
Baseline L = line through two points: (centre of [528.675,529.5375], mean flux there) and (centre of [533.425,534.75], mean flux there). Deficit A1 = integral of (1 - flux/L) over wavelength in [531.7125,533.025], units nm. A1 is 0.05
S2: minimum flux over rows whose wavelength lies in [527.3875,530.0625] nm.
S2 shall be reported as 5.86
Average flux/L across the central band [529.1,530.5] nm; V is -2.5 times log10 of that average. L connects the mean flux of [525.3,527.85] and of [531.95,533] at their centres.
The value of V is -0.096 mag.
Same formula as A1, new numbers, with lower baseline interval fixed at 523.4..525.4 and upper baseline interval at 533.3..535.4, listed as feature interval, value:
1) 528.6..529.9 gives 0.04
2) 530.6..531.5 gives -0.07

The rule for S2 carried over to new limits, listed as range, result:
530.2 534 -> 4.31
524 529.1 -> 3.42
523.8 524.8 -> 7.04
